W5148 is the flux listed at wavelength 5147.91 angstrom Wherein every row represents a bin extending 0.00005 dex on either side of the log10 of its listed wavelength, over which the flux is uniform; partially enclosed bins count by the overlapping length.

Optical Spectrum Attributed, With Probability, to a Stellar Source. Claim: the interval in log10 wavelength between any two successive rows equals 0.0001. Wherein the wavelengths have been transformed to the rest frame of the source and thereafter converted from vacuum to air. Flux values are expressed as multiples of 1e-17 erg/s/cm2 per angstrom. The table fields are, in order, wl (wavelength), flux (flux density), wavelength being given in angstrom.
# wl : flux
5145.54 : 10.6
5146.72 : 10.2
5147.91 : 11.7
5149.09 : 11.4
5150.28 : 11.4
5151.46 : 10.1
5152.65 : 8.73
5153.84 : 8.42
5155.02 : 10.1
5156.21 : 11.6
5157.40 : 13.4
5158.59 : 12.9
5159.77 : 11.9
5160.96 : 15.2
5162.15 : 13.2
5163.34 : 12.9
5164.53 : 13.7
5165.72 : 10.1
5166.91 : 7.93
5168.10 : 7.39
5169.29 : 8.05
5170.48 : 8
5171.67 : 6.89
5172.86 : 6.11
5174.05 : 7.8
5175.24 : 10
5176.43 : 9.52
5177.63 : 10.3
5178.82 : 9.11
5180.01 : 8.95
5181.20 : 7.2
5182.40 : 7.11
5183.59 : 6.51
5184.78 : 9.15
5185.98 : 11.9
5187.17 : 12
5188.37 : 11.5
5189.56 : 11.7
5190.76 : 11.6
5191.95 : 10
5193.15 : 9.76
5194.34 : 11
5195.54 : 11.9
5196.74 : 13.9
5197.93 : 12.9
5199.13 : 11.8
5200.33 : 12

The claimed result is 11.7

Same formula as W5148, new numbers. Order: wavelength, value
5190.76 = 11.6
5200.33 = 12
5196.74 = 13.9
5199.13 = 11.8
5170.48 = 8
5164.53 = 13.7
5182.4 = 7.11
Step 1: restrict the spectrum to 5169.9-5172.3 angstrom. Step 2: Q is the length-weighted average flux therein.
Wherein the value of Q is 7.43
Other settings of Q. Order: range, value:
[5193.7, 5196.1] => 11.4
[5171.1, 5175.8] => 7.69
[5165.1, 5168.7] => 8.51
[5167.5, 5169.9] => 7.72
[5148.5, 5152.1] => 10.9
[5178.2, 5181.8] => 8.44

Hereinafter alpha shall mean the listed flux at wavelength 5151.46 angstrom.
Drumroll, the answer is 10.1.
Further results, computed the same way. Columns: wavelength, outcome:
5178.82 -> 9.11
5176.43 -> 9.52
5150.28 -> 11.4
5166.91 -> 7.93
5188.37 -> 11.5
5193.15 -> 9.76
